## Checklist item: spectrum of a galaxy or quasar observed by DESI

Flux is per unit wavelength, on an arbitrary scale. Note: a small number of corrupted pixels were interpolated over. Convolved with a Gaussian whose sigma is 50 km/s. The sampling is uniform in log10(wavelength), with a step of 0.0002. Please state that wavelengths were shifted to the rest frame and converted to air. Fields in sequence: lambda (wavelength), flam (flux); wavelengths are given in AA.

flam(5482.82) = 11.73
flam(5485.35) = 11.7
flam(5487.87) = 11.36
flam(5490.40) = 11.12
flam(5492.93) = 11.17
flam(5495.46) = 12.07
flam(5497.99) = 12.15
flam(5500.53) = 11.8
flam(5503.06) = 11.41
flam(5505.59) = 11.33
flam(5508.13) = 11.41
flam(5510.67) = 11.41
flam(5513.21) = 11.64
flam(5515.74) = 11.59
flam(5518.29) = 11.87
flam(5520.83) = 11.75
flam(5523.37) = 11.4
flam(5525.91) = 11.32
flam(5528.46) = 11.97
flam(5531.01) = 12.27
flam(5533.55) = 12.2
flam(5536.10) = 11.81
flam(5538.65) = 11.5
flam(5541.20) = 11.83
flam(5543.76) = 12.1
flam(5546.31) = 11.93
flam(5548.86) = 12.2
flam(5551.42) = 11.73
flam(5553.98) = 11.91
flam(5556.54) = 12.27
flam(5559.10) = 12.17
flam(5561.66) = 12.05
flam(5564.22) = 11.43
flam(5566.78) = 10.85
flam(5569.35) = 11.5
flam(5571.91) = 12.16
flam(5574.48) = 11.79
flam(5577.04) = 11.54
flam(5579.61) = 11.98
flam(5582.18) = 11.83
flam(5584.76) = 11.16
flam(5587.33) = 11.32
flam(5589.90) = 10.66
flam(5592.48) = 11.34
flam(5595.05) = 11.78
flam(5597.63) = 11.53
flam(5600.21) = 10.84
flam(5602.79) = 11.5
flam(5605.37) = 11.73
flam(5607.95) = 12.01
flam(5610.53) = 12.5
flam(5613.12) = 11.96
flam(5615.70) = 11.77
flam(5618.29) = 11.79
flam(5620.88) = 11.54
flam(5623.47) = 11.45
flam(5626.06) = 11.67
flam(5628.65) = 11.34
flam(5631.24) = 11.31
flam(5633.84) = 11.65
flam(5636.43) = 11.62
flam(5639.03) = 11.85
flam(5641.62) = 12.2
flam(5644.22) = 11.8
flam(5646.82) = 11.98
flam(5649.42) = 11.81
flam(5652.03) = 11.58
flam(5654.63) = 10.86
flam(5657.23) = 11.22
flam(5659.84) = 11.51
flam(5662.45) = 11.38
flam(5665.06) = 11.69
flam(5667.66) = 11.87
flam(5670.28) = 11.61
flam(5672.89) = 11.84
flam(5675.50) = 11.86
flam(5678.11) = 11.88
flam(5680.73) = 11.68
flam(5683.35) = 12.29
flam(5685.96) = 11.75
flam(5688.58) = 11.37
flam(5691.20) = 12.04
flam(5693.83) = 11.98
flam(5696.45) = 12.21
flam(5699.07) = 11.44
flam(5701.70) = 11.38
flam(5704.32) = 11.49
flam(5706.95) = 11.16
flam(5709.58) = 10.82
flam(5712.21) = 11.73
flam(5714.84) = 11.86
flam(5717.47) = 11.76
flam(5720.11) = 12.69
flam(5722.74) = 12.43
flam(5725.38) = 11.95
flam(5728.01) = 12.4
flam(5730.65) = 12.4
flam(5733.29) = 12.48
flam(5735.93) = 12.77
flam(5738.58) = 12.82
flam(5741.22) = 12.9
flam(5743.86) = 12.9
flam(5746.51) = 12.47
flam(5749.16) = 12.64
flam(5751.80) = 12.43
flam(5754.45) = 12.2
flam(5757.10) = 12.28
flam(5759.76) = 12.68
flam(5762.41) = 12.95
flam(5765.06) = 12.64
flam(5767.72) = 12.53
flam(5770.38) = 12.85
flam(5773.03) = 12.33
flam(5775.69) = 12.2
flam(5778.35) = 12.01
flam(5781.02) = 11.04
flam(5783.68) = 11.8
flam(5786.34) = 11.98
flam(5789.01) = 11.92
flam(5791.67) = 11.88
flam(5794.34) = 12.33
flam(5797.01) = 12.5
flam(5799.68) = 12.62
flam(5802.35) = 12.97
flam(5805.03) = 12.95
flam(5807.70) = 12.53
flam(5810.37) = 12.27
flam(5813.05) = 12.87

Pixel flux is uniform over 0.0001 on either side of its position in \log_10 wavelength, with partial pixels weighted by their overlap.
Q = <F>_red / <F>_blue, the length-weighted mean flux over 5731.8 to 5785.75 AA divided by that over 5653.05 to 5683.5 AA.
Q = 1.07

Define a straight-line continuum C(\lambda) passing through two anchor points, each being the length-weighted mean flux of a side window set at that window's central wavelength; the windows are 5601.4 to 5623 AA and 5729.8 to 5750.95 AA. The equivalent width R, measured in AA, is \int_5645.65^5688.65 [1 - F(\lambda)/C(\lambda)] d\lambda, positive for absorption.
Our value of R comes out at 1.86 AA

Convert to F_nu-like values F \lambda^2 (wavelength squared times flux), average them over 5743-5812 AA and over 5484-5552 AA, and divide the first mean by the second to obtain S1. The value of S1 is 1.16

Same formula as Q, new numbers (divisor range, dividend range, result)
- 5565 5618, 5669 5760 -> 1.04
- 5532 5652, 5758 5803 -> 1.05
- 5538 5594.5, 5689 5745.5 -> 1.03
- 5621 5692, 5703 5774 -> 1.06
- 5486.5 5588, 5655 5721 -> 1.00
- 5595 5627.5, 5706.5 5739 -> 1.04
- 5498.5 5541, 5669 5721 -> 1.00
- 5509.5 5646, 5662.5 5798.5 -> 1.03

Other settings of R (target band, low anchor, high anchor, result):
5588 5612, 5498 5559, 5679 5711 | 0.4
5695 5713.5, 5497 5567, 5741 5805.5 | 1.1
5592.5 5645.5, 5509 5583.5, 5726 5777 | 1.7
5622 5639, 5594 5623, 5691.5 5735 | 0.3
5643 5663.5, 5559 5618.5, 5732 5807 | 0.7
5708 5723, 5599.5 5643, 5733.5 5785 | 0.5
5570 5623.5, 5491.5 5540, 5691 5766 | 1.1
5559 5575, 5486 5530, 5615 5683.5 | -0.1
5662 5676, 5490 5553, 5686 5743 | 0.3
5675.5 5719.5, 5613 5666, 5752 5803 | 0.7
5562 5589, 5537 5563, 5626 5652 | 0.8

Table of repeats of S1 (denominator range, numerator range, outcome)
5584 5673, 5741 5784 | 1.12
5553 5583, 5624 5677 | 1.02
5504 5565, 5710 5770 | 1.13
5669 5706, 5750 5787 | 1.07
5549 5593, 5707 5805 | 1.13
